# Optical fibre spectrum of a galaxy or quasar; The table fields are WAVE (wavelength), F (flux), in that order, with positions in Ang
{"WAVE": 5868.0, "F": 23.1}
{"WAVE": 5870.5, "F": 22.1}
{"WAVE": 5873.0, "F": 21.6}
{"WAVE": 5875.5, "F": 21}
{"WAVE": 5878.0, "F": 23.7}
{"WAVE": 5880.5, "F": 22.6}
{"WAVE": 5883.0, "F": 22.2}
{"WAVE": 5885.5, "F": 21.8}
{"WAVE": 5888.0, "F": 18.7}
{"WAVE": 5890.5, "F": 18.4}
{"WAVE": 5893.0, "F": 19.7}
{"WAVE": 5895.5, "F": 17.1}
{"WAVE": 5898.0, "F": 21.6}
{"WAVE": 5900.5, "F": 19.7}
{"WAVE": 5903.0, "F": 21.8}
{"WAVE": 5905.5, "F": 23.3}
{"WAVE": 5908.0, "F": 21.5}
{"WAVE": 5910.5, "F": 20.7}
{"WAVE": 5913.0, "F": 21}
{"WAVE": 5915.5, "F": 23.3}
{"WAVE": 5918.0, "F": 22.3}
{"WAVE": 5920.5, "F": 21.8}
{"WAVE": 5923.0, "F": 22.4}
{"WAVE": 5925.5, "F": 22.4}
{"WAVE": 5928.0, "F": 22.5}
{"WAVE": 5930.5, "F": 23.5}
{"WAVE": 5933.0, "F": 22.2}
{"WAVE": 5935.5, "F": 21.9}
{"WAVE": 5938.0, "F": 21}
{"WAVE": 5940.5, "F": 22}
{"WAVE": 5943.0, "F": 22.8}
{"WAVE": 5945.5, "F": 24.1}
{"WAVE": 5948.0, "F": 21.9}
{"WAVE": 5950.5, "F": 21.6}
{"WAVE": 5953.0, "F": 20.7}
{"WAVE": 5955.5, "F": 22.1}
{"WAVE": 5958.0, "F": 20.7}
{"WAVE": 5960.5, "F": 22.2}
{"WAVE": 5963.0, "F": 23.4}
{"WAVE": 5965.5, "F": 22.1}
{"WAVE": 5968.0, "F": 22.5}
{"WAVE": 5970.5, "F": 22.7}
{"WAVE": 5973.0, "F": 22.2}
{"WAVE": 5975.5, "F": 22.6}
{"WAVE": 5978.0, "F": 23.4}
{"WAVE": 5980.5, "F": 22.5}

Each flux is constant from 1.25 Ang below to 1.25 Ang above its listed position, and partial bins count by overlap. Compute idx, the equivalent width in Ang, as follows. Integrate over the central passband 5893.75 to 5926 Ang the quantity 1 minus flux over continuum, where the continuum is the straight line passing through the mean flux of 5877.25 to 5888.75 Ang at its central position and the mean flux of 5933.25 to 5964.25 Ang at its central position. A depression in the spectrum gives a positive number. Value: 0.8 Ang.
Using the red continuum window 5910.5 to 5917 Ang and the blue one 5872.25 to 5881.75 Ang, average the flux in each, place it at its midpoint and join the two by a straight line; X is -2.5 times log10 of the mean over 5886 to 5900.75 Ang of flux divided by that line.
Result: 0.15 mag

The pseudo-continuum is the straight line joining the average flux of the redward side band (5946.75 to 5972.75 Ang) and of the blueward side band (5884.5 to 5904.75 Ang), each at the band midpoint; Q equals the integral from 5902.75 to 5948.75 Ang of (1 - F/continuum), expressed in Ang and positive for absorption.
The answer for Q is -3.0 Ang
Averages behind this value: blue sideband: 19.9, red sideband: 22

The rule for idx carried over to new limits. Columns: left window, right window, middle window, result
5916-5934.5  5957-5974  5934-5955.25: 0.4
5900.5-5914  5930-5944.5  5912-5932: -0.5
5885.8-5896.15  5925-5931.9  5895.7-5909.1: -0.8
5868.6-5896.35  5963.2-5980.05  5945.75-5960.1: 0.4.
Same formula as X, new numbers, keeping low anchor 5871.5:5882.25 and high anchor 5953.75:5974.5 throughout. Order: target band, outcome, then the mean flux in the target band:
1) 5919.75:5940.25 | 0.000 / 22.2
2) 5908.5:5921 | 0.020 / 21.8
